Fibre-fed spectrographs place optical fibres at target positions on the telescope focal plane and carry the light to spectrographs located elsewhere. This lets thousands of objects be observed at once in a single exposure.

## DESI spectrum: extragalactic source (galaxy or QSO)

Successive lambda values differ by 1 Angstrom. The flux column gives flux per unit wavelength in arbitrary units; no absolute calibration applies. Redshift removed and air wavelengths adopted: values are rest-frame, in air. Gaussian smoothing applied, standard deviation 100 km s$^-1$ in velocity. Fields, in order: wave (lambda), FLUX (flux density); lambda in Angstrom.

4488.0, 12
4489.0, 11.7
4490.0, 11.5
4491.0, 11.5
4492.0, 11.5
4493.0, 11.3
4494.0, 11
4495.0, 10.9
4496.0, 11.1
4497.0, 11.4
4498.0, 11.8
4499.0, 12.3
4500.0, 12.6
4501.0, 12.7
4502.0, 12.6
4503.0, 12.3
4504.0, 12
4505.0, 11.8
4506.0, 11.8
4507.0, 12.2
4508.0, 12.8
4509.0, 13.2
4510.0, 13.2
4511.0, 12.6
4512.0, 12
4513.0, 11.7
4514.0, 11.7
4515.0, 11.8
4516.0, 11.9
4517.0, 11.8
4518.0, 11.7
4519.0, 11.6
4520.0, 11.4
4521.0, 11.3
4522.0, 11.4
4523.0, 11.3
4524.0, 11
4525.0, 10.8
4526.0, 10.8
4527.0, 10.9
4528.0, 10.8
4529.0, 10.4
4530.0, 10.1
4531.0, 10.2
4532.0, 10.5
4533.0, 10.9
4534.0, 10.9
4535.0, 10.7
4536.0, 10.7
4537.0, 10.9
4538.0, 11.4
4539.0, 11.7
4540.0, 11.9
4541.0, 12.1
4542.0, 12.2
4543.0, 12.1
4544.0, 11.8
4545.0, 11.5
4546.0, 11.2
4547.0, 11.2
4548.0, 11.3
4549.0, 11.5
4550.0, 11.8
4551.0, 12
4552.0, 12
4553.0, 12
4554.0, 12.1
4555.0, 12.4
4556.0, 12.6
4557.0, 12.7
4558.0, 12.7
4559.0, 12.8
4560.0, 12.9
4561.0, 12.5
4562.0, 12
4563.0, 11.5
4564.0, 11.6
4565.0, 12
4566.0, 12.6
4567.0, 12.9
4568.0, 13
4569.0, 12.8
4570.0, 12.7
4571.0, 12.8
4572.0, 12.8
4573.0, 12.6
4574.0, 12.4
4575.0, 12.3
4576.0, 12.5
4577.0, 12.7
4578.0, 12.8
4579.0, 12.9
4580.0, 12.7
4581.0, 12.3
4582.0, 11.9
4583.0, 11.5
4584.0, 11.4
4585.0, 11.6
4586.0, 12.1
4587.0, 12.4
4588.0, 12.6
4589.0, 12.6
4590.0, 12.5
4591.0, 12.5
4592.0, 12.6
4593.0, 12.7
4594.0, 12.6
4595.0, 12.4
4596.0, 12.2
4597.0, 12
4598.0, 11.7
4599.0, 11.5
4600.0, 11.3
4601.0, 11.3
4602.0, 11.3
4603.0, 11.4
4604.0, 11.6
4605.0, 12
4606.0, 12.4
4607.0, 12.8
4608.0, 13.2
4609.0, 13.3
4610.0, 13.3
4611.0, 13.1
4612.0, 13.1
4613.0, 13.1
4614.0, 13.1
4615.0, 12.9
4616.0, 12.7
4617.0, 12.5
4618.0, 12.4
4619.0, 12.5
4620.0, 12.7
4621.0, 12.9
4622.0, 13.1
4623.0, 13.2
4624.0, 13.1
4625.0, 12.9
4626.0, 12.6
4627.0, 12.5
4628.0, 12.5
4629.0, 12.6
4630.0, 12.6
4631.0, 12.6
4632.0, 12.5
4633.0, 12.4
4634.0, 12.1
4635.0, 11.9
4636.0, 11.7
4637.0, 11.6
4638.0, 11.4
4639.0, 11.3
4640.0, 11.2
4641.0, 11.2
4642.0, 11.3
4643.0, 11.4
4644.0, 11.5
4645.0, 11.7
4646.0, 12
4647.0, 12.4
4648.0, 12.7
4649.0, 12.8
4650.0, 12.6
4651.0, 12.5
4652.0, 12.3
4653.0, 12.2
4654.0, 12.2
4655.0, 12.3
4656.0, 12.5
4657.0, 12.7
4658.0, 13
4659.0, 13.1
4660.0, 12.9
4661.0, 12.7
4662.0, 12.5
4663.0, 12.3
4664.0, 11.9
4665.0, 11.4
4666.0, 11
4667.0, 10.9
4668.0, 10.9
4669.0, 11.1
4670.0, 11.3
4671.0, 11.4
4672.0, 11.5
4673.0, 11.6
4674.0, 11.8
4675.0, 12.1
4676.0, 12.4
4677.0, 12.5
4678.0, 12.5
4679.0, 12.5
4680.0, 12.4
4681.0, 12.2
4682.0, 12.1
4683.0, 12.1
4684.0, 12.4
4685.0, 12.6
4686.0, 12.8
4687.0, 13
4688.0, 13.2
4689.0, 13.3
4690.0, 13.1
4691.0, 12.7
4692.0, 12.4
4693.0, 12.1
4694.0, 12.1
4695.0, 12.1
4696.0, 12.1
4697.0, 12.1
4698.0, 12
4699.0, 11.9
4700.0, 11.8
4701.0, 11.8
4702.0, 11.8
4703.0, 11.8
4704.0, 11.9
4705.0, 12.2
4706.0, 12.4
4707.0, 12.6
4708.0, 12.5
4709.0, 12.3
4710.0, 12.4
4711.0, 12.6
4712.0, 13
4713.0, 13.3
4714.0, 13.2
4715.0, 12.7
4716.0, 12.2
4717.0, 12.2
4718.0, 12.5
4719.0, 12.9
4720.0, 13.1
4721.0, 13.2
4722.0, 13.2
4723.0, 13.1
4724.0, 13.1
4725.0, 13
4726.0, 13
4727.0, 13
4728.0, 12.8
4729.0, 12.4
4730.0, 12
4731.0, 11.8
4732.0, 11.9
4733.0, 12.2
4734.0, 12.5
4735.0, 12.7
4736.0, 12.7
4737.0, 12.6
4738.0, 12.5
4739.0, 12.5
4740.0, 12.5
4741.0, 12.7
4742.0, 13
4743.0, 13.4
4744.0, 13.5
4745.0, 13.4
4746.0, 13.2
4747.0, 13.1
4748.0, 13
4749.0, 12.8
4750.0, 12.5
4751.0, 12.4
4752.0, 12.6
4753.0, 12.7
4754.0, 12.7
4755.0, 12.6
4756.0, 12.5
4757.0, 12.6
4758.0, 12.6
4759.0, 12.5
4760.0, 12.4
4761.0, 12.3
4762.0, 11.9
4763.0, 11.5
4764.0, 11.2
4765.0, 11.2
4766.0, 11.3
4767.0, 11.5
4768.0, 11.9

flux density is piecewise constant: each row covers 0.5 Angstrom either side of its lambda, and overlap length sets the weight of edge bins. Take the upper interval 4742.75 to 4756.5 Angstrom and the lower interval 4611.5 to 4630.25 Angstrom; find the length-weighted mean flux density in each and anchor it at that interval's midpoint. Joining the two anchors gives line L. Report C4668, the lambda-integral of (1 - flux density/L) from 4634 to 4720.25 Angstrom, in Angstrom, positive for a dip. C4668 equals 4.3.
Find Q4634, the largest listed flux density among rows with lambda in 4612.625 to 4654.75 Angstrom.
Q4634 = 13.2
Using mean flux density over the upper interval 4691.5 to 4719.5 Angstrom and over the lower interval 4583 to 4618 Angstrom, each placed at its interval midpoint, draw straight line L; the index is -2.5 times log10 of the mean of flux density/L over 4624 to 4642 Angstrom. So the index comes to 0.02 mag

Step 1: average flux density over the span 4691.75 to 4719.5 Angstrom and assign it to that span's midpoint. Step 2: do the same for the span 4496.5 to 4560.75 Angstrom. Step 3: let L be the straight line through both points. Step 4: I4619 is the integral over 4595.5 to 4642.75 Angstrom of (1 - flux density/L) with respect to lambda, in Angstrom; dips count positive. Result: -1.1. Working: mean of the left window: 11.7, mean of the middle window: 12.3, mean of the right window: 12.3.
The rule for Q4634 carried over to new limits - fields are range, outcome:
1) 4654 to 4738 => 13.3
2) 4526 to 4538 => 11.4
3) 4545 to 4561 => 12.9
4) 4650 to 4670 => 13.1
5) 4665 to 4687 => 13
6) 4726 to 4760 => 13.5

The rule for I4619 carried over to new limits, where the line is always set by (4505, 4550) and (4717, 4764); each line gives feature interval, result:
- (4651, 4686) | 0.4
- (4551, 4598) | -2.6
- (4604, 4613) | -0.7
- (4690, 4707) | 0.4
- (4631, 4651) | 0.3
